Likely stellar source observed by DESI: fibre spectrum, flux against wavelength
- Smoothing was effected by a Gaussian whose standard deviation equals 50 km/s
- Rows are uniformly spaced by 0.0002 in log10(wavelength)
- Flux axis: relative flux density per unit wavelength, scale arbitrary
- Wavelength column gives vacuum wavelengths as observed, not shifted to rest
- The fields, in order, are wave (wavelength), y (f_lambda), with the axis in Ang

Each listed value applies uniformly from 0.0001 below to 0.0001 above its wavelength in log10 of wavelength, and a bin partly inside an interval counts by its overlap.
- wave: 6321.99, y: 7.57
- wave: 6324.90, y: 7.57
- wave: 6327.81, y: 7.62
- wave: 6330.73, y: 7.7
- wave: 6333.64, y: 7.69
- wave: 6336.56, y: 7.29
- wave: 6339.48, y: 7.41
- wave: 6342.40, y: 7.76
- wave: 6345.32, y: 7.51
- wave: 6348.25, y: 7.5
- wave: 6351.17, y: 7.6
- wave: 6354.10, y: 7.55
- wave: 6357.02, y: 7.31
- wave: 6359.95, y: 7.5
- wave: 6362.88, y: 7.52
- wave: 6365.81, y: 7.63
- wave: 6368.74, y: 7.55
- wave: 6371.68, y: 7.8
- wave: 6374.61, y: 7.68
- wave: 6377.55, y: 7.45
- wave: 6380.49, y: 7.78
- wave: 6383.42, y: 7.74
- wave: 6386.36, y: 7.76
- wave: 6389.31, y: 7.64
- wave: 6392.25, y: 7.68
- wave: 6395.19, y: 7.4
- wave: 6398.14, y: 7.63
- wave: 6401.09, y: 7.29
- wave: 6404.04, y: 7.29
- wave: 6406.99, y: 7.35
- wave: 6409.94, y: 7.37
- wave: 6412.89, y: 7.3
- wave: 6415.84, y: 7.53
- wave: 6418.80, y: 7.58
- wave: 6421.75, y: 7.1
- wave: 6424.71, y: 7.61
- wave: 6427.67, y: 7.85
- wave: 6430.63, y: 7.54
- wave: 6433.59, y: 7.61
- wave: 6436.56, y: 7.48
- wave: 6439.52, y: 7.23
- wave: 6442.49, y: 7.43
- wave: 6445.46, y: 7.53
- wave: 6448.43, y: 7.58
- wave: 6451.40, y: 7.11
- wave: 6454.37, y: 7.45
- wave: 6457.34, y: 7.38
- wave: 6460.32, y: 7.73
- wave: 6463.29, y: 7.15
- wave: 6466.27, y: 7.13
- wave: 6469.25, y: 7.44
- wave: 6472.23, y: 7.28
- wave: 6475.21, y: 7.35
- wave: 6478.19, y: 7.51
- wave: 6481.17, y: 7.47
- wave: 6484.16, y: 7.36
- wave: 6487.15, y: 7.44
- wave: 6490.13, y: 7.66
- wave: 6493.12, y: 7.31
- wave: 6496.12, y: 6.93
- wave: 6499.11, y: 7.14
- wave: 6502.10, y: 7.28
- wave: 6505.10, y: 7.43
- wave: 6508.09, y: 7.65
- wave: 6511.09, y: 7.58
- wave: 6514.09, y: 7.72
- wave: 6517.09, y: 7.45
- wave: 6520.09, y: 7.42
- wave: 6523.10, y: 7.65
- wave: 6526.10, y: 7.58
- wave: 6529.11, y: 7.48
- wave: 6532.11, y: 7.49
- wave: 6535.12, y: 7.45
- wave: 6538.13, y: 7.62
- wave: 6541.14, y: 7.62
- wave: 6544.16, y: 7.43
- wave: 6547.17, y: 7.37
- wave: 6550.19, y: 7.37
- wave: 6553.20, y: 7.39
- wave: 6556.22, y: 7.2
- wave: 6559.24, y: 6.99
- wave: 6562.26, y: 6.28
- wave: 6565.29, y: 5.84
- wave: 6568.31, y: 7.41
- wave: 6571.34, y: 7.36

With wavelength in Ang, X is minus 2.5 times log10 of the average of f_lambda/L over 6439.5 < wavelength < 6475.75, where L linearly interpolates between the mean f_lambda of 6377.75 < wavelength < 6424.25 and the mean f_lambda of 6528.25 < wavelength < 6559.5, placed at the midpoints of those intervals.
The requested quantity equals 0.01 mag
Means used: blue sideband 7.5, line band 7.37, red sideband 7.42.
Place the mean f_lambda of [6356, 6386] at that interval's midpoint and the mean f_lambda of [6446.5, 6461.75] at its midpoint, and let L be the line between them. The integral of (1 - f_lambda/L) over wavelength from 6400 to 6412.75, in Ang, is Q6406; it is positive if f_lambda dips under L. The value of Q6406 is 0.37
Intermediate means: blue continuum 7.61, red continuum 7.45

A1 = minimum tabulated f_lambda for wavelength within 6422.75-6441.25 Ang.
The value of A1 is 7.23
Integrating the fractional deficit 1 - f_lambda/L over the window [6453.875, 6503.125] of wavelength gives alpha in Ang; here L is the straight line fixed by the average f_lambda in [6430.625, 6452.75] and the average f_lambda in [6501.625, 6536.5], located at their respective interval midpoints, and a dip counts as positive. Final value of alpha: 0.8 Ang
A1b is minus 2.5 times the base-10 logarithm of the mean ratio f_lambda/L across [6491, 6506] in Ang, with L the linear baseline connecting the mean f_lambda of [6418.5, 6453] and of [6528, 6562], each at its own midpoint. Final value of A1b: 0.03 mag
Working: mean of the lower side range 7.47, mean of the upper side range 7.36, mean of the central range 7.22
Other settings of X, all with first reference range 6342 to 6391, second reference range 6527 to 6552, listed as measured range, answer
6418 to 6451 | 0.01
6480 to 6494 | 0.01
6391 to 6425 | 0.02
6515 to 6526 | 0.00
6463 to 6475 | 0.04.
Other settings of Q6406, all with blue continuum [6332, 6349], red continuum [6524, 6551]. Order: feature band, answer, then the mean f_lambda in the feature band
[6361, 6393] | -0.56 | 7.65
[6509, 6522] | -0.09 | 7.55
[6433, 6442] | 0.11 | 7.42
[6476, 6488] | 0.11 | 7.44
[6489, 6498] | 0.27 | 7.27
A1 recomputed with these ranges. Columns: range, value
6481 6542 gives 6.93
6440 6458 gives 7.11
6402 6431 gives 7.1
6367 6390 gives 7.45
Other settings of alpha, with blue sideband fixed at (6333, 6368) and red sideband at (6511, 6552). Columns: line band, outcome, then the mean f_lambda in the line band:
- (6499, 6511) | 0.1 Ang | 7.43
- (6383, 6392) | -0.2 Ang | 7.7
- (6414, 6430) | 0.0 Ang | 7.53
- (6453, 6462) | 0.0 Ang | 7.52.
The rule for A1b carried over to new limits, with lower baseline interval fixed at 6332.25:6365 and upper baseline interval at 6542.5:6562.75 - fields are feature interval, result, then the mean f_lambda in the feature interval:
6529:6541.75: -0.046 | 7.54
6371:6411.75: -0.016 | 7.55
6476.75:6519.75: -0.021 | 7.42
